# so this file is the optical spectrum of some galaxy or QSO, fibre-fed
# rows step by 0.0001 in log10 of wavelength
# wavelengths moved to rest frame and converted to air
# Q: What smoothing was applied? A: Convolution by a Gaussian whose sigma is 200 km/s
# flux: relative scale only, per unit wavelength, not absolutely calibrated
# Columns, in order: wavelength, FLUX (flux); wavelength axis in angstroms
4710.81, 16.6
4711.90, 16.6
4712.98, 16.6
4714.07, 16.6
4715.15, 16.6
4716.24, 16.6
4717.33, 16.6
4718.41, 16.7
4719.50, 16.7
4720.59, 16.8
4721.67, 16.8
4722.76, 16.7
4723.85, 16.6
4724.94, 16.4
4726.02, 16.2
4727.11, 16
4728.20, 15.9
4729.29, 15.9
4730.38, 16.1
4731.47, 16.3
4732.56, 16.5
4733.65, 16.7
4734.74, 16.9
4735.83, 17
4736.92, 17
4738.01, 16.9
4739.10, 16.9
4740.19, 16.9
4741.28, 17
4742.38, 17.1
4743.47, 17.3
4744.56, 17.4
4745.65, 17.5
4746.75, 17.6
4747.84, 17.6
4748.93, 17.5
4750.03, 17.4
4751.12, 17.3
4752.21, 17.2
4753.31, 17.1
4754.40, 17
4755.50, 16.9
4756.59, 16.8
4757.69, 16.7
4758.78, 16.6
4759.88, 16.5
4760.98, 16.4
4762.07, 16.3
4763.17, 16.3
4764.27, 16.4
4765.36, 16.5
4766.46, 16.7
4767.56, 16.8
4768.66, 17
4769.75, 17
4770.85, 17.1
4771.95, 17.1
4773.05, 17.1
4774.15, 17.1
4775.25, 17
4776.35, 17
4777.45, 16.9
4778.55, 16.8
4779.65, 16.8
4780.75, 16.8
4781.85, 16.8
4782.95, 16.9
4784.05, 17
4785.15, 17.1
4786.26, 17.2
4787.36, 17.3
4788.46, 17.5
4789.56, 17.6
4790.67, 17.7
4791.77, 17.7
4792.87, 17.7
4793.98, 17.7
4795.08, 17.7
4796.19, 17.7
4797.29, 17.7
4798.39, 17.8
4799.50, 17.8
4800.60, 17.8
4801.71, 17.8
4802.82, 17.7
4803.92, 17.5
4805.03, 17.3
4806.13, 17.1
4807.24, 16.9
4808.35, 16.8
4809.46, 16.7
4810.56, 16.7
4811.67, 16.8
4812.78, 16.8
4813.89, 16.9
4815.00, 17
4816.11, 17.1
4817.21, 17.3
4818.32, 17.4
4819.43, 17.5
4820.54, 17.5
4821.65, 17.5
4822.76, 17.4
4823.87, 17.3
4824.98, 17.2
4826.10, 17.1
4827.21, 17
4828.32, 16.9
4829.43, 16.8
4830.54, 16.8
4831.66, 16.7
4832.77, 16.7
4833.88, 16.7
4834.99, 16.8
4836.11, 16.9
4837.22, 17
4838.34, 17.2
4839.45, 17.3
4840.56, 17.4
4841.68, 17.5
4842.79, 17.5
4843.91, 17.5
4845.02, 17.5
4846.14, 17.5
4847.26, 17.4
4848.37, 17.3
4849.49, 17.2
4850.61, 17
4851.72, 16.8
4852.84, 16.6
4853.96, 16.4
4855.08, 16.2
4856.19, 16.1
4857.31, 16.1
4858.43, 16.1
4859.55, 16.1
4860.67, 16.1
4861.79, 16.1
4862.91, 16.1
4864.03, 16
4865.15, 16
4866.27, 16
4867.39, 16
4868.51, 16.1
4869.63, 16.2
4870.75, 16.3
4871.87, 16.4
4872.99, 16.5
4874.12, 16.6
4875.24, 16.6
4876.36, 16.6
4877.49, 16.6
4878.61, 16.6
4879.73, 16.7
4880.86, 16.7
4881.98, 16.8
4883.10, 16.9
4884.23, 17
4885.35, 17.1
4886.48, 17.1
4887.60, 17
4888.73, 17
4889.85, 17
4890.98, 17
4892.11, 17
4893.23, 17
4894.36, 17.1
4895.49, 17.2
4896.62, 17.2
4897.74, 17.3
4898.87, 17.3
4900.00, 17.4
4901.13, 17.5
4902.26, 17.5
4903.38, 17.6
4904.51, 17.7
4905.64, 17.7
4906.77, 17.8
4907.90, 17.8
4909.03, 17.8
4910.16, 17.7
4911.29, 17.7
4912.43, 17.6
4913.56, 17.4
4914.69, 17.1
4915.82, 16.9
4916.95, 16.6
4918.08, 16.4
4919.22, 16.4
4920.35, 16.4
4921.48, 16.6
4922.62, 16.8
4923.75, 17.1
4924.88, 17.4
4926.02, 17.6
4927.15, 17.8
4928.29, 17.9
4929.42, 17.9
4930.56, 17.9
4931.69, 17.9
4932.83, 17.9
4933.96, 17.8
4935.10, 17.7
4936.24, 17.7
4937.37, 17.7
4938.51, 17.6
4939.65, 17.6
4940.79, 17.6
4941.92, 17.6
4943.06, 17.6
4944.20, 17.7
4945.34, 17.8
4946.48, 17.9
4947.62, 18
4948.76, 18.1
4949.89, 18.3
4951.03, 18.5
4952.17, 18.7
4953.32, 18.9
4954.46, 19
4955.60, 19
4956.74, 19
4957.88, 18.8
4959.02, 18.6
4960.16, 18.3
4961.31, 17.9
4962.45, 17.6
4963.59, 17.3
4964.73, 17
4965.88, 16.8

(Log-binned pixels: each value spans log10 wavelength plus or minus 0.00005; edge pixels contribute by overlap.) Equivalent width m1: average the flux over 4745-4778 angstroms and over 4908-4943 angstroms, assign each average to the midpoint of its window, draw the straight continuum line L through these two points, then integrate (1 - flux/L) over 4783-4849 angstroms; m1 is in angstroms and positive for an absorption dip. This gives -0.6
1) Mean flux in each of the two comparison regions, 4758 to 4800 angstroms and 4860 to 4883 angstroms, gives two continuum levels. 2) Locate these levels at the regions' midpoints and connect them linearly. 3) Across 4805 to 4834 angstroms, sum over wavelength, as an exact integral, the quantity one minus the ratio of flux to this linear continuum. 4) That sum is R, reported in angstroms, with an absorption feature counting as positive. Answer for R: -0.5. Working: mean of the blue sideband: 17.1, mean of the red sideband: 16.4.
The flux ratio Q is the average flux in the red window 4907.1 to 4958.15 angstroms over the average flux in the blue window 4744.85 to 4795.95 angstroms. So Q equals 1.0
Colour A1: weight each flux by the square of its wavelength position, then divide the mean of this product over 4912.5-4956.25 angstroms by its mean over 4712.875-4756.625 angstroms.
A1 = 1.1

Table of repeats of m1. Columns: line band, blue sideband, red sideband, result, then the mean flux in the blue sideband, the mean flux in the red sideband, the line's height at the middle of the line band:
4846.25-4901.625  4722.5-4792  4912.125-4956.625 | 2.3 angstroms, 16.9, 17.7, 17.4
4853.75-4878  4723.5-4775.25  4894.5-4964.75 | 1.6 angstroms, 16.8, 17.7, 17.4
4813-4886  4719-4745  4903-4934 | 1.4 angstroms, 16.7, 17.4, 17.1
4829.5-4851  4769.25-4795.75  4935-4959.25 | 0.5 angstroms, 17.2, 18.2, 17.5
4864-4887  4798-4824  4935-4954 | 1.4 angstroms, 17.3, 17.9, 17.6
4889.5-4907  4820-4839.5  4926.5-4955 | 0.3 angstroms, 17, 18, 17.6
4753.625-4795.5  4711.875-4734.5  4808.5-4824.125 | -0.4 angstroms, 16.5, 17.1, 16.8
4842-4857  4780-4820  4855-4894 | -0.2 angstroms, 17.3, 16.5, 16.8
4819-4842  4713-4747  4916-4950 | 0.0 angstroms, 16.7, 17.5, 17.1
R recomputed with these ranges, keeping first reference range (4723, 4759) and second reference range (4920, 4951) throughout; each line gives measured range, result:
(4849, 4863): 0.8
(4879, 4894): 0.4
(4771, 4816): -0.4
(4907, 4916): 0.0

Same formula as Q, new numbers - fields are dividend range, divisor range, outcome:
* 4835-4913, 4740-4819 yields 0.99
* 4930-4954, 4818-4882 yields 1.07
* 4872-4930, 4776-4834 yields 1.00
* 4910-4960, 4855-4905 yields 1.06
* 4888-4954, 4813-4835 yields 1.02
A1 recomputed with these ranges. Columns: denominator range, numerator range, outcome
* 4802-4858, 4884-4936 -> 1.05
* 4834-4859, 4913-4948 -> 1.06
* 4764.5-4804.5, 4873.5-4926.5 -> 1.04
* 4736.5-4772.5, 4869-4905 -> 1.06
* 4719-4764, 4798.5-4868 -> 1.05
